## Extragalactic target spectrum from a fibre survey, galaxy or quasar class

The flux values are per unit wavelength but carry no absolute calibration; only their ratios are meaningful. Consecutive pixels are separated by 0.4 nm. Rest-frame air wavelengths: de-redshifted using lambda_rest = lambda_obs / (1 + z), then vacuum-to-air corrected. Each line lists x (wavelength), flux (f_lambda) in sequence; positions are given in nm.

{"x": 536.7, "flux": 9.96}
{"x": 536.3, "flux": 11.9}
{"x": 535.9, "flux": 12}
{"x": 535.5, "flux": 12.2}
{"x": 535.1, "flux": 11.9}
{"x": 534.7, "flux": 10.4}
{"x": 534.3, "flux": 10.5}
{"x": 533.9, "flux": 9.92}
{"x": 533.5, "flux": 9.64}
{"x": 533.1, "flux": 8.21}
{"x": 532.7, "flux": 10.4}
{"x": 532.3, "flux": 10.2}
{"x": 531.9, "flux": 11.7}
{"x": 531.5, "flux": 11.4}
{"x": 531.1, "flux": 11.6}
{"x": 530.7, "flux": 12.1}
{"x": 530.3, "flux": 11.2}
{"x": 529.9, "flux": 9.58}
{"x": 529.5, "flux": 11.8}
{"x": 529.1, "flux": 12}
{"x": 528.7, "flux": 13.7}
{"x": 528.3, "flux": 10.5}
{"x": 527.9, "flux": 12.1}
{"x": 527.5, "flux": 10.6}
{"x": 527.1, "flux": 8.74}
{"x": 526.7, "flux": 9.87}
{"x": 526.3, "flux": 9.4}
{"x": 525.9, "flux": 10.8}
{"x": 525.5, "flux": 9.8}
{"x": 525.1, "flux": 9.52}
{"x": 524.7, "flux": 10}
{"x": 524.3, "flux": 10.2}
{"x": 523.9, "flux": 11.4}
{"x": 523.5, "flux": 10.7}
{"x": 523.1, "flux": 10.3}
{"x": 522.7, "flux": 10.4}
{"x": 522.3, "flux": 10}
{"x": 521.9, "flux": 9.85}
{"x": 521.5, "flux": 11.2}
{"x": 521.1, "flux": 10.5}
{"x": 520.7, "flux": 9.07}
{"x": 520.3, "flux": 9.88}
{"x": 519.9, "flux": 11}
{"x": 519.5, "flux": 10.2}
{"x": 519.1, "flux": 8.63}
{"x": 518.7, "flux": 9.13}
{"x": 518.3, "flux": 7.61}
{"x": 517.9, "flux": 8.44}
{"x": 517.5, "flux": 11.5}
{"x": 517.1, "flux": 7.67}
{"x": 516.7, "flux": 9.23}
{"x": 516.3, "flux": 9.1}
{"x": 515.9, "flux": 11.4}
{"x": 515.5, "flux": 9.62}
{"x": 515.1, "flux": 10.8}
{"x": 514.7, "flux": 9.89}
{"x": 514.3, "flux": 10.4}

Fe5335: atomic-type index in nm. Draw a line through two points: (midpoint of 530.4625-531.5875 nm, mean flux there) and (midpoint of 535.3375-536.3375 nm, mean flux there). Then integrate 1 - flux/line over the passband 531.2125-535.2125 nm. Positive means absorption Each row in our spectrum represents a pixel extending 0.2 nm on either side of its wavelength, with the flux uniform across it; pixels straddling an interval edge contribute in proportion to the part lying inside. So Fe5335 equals 0.49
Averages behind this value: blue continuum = 11.7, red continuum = 12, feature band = 10.4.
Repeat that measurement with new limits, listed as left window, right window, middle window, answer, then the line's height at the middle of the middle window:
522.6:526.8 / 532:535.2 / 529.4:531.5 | -0.22 nm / 10.2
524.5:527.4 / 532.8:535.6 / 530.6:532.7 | -0.23 nm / 10.2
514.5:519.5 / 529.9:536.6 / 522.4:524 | -0.10 nm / 10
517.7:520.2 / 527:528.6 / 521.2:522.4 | -0.08 nm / 9.71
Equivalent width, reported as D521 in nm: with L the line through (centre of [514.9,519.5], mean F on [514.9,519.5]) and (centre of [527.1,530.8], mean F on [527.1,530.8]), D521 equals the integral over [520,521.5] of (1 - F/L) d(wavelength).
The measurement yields -0.01 nm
